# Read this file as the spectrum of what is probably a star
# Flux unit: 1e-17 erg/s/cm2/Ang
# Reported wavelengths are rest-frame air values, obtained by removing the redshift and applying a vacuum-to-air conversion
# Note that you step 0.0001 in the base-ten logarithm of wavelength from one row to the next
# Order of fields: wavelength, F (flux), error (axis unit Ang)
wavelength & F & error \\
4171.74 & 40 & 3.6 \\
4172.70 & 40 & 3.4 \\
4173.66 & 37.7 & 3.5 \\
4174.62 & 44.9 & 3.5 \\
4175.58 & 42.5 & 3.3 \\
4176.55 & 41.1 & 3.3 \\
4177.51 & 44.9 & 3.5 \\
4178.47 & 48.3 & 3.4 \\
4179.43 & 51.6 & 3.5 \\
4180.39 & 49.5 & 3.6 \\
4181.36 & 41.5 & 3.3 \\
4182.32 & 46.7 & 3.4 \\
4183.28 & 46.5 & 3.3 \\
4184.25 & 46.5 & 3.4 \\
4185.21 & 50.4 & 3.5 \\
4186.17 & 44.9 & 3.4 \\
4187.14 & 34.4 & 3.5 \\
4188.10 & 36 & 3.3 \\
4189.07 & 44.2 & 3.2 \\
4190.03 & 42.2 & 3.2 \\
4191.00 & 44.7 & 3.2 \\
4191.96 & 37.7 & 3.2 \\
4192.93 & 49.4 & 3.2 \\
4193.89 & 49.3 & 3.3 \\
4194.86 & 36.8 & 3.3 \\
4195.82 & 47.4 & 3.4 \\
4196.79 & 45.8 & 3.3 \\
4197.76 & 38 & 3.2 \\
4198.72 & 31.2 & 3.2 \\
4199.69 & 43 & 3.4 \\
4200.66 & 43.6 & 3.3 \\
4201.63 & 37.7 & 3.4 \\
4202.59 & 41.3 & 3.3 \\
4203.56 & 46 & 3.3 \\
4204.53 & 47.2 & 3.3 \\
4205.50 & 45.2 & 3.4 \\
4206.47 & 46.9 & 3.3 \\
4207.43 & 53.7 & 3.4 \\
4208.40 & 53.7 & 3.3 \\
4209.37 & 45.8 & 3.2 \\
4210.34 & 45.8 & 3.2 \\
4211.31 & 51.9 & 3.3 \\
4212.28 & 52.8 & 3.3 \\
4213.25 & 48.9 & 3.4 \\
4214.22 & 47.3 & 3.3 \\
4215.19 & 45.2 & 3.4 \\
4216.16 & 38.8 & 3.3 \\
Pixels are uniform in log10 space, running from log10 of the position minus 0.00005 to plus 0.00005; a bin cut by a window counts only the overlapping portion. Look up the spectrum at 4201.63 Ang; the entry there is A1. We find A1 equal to 37.7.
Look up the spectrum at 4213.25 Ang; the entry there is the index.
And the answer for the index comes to 48.9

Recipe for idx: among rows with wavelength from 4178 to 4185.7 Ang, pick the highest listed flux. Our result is 51.6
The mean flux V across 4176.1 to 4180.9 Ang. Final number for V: 47.1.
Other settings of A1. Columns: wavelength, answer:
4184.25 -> 46.5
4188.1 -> 36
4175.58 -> 42.5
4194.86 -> 36.8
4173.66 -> 37.7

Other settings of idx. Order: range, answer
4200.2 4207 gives 47.2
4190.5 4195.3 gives 49.4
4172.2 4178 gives 44.9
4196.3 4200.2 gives 45.8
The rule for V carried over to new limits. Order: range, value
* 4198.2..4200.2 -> 37.2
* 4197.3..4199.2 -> 34.7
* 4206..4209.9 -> 50.1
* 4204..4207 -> 46.6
